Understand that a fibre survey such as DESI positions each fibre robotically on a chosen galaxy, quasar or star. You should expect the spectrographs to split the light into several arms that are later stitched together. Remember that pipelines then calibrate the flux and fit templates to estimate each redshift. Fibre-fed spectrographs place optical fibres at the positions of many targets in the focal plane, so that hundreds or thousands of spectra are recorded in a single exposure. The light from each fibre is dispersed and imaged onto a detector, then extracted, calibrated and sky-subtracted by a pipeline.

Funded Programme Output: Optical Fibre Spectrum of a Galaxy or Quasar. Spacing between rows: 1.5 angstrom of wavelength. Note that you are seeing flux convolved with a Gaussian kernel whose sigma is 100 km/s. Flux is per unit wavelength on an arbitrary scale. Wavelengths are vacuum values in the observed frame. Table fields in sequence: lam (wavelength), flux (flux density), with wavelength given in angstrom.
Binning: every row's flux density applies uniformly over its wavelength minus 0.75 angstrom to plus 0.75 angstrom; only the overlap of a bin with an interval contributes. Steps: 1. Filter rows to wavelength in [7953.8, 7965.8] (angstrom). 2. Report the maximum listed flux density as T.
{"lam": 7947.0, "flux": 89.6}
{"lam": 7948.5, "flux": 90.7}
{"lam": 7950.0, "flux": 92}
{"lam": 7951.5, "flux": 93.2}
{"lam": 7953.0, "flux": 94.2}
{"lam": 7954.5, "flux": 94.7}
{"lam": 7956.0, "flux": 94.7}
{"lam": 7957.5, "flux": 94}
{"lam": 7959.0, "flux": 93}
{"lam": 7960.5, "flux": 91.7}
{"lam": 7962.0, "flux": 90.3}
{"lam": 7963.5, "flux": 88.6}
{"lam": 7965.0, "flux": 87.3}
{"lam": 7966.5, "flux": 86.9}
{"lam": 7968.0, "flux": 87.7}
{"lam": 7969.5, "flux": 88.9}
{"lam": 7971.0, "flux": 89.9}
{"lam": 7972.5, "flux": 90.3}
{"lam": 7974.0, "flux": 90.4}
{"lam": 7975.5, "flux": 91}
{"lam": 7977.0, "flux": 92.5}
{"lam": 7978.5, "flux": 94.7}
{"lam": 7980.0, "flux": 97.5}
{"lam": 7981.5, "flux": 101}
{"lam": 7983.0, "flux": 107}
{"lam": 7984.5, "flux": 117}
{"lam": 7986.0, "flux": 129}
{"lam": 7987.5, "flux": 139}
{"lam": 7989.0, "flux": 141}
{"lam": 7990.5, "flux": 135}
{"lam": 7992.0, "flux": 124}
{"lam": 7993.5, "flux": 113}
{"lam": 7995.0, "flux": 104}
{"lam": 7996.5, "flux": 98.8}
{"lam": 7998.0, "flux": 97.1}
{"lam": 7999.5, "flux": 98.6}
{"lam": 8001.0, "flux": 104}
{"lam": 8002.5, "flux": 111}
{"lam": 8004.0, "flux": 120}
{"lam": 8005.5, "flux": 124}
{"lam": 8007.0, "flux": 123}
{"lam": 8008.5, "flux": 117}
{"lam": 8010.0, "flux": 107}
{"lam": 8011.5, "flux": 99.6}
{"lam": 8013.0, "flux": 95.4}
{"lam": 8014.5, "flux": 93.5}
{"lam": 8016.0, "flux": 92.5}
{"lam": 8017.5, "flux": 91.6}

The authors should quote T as 94.7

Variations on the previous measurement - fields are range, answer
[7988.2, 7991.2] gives 141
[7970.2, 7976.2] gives 91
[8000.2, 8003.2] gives 111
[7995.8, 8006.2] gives 124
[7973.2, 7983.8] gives 107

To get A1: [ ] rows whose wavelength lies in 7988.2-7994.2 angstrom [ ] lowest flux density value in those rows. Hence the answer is 113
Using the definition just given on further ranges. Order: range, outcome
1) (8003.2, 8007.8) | 120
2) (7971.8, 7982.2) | 90.3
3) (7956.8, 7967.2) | 86.9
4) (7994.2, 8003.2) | 97.1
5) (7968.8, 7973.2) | 88.9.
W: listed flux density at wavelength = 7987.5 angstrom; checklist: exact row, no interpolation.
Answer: 139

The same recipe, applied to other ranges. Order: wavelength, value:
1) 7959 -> 93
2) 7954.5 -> 94.7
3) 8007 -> 123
